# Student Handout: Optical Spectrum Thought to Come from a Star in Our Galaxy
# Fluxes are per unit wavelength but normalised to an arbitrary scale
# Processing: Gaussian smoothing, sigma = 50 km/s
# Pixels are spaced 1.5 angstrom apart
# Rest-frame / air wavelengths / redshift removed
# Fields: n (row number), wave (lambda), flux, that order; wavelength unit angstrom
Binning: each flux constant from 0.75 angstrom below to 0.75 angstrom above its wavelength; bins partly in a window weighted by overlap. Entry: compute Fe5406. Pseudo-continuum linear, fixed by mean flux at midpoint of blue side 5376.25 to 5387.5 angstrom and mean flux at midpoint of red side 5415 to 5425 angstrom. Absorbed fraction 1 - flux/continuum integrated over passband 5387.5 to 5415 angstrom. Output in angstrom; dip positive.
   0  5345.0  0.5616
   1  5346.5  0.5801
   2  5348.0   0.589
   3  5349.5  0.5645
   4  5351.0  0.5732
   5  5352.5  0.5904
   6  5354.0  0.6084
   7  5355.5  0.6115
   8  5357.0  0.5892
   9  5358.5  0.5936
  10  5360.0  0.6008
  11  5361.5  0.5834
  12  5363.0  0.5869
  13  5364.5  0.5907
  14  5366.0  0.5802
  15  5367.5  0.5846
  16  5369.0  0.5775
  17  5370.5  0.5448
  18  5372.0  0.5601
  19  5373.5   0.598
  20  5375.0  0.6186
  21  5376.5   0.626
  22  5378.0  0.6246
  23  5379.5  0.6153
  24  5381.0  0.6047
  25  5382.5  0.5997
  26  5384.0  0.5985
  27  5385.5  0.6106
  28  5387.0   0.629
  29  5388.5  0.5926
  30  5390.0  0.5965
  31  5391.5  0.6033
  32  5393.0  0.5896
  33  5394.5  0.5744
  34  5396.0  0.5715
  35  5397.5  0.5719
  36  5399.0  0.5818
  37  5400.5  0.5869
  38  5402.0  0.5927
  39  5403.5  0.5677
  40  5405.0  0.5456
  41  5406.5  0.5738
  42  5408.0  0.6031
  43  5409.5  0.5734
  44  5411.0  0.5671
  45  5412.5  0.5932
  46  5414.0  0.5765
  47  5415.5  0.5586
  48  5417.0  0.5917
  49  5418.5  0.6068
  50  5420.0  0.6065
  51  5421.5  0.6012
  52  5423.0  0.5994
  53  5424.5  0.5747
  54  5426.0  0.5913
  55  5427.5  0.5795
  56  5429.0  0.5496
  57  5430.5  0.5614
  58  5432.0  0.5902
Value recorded 1.0 angstrom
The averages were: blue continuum 0.613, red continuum 0.593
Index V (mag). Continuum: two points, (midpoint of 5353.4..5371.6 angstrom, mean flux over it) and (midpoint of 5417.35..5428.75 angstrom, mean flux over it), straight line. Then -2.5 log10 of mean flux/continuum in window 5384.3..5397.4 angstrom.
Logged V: -0.01 mag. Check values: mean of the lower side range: 0.587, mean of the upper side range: 0.592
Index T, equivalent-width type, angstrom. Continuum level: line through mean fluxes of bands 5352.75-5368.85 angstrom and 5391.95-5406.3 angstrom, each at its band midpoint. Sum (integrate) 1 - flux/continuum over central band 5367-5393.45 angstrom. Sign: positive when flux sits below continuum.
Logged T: -0.66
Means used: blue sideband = 0.592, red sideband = 0.576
